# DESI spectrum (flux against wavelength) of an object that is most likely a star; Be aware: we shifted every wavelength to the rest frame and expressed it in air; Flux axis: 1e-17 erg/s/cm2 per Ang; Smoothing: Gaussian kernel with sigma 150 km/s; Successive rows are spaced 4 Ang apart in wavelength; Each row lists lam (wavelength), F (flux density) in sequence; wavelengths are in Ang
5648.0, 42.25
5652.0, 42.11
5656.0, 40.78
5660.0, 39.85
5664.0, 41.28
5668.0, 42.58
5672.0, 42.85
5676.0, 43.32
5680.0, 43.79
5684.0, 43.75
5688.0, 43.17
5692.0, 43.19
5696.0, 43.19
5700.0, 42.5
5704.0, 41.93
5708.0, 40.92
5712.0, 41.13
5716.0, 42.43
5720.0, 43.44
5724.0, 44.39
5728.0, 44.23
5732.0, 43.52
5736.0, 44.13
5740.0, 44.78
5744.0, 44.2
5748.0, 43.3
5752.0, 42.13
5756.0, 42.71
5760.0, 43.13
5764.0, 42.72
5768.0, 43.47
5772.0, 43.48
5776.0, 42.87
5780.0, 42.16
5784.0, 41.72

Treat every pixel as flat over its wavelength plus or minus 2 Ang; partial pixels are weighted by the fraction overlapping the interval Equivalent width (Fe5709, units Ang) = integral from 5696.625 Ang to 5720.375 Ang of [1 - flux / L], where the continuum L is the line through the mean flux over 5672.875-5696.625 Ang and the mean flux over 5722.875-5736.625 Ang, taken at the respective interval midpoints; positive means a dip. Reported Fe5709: 0.9 Ang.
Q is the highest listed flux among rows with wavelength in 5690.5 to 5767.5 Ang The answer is 44.78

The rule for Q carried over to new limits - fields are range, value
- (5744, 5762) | 44.2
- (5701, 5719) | 42.43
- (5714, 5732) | 44.39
